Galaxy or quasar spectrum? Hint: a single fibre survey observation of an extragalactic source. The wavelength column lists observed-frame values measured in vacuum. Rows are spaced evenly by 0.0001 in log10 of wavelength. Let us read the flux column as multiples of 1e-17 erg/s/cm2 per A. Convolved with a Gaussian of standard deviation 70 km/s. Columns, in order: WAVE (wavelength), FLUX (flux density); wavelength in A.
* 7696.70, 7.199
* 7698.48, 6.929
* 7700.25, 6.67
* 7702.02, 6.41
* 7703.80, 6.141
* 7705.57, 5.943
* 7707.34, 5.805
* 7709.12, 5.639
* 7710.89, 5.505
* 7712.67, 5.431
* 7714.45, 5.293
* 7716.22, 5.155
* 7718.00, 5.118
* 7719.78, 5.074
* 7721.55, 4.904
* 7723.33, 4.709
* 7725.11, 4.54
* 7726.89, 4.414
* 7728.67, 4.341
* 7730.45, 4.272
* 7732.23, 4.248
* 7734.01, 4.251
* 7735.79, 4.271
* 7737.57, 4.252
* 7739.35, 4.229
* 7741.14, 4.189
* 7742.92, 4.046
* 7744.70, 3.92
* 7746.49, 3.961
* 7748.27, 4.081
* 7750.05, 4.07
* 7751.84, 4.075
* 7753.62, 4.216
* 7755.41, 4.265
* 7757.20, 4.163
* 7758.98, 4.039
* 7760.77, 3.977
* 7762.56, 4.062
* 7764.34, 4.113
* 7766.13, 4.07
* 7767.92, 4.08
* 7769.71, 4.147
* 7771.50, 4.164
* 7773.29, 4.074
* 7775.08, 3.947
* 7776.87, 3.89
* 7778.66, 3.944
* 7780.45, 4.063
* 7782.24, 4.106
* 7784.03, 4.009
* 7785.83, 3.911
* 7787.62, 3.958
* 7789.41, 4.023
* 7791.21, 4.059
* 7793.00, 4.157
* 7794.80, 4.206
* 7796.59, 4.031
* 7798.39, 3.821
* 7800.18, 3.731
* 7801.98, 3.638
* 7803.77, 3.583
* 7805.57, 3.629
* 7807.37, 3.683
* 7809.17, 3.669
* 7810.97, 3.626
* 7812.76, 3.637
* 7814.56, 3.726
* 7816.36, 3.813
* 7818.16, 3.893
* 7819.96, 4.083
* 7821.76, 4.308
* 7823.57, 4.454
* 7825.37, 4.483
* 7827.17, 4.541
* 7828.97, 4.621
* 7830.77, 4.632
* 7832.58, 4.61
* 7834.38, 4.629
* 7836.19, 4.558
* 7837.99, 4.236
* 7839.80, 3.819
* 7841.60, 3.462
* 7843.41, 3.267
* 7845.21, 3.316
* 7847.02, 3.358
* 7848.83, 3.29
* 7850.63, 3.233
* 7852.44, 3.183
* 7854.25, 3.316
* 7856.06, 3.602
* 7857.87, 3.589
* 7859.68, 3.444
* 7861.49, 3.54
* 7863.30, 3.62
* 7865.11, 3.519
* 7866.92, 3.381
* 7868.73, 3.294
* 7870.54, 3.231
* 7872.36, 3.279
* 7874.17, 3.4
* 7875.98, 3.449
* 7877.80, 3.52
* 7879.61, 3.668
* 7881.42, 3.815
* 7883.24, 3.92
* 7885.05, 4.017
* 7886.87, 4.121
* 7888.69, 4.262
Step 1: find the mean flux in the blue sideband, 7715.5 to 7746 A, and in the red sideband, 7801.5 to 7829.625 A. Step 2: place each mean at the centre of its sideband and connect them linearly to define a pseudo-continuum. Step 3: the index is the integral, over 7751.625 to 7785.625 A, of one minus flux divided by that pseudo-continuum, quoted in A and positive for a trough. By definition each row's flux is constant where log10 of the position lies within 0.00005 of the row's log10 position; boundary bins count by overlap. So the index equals 1.3 A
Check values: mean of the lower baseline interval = 4.45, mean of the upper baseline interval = 3.96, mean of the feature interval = 4.07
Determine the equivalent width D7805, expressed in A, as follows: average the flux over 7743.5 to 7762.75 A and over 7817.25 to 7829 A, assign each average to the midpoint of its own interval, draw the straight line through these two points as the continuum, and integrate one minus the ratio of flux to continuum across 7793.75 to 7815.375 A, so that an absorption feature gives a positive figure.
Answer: 2.6 A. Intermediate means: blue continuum 4.07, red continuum 4.32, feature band 3.75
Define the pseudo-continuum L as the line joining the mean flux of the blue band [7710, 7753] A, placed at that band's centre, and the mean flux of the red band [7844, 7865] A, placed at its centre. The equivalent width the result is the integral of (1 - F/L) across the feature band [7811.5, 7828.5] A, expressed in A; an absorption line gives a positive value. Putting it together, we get -1.8 A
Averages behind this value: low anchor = 4.51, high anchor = 3.41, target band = 4.11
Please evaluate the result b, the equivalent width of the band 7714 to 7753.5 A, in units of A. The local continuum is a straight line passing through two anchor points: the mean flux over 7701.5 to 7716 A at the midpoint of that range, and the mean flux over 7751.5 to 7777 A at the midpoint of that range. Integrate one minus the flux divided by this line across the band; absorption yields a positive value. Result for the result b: 4.6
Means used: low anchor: 5.73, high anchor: 4.09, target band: 4.41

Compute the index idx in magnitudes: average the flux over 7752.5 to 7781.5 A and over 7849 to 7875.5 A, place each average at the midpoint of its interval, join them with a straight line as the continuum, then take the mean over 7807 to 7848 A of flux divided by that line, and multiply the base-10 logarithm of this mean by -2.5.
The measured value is -0.11 mag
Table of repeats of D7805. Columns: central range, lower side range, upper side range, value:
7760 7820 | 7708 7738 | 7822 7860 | 5.1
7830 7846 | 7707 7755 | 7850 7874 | -1.9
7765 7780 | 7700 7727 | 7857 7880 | 2.0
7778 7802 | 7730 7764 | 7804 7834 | 0.7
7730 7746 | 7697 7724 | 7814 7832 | 3.5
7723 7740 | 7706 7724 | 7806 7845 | 2.5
